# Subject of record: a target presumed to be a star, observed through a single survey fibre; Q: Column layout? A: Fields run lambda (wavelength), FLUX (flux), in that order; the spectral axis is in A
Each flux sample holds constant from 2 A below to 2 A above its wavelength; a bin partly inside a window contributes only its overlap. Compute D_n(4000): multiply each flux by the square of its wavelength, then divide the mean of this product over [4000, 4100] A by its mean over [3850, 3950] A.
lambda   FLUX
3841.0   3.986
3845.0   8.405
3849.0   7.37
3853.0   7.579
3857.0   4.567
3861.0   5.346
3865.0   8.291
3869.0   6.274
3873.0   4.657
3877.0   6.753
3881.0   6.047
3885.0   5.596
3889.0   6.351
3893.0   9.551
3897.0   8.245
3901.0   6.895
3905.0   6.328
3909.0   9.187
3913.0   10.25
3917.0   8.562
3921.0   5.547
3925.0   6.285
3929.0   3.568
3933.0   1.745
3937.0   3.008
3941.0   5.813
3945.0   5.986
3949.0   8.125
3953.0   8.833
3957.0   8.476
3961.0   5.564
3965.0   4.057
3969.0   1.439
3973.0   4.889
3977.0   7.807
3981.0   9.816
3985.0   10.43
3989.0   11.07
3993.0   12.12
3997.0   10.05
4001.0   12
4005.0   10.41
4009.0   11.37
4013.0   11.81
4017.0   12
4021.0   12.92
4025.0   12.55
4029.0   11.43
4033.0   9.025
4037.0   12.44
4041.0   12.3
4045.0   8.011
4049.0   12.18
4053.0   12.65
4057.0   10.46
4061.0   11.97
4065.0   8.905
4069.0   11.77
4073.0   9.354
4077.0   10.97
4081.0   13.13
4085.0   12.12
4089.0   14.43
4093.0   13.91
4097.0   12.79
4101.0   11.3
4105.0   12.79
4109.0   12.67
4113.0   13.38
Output 2.0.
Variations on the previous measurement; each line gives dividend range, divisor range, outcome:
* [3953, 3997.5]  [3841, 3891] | 1.30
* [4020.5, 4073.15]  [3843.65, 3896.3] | 1.82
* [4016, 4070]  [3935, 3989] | 1.77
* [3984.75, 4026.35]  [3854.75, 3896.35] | 1.92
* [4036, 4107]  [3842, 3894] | 1.98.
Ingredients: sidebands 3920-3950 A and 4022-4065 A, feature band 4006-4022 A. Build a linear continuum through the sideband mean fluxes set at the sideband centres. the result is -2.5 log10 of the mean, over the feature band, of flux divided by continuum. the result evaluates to -0.24 mag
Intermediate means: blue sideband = 4.89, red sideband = 11.2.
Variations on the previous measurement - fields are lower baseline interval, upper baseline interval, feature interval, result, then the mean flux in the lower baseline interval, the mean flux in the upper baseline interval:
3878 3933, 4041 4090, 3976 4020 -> -0.156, 6.91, 11.3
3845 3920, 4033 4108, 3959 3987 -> 0.435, 7.12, 11.7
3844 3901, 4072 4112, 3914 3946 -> 0.494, 6.76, 12.4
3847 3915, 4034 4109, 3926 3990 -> 0.405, 7.02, 11.7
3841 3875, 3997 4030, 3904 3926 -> 0.069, 6.41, 11.7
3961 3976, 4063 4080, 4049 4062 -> -0.241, 4.03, 10.4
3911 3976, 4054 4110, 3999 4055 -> -0.218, 5.79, 11.9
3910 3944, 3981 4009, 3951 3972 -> 0.400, 5.71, 11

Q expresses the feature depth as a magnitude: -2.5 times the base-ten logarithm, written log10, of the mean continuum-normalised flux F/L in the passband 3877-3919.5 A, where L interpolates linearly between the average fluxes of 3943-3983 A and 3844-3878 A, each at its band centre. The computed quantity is -0.17 mag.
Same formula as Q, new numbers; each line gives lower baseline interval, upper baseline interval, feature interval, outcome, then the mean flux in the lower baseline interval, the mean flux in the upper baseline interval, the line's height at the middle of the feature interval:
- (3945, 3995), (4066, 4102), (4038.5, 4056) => -0.06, 7.65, 12.1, 10.7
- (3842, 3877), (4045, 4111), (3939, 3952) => 0.26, 6.5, 11.8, 8.6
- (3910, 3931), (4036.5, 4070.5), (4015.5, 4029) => -0.21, 6.95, 11.1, 10.1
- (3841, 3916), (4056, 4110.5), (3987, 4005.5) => -0.14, 7.03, 11.9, 9.84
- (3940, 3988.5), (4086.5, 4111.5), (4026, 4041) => -0.12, 6.92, 13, 10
